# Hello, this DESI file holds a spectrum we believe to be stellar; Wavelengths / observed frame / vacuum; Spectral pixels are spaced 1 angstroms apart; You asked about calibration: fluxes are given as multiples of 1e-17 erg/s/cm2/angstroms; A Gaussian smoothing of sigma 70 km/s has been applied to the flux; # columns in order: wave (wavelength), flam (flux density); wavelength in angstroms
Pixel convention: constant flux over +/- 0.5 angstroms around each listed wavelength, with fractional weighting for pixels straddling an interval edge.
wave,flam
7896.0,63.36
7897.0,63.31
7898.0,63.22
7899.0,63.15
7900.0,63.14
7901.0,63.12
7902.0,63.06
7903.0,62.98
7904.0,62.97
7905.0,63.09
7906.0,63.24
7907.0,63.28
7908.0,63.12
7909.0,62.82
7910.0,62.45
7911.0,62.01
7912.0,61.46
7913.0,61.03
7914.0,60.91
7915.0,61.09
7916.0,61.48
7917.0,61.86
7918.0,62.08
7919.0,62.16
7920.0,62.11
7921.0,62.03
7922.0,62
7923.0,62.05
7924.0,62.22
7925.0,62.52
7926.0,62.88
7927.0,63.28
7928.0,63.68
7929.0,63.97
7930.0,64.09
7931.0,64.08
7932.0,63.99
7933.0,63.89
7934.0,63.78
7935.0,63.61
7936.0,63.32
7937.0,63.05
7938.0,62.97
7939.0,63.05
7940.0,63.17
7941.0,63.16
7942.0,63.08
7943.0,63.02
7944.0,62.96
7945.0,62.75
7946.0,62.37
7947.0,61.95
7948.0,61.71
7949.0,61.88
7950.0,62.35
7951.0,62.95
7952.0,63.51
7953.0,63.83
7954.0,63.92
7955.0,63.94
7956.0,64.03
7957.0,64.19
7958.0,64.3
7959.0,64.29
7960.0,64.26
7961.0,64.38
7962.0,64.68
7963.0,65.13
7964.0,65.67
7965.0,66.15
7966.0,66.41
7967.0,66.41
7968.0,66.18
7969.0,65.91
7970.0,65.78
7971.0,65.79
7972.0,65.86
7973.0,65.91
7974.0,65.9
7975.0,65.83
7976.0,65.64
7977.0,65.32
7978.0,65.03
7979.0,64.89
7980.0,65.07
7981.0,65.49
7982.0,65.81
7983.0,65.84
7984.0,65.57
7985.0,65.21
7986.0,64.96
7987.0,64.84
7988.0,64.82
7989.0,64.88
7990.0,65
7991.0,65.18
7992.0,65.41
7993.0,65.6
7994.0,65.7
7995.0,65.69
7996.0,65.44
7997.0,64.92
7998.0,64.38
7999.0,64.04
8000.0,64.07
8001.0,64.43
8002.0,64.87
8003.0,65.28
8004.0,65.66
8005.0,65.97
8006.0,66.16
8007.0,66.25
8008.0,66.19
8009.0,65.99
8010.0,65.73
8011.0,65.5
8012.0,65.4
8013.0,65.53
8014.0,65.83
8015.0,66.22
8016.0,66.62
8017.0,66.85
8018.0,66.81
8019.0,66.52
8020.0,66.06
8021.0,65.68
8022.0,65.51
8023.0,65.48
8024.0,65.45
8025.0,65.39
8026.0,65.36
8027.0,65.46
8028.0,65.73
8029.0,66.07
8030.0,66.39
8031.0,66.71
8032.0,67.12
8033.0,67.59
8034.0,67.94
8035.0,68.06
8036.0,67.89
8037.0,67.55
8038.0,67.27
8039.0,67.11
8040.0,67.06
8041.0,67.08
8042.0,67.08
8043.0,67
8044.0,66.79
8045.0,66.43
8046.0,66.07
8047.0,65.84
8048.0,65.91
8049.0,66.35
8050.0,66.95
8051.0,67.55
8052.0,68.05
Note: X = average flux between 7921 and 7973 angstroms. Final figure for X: 63.8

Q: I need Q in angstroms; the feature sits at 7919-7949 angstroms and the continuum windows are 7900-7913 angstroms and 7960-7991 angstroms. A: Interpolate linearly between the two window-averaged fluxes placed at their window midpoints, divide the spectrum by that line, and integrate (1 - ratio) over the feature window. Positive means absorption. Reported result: 0.41 angstroms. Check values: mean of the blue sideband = 62.7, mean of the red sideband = 65.5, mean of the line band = 63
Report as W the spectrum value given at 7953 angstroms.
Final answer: 63.83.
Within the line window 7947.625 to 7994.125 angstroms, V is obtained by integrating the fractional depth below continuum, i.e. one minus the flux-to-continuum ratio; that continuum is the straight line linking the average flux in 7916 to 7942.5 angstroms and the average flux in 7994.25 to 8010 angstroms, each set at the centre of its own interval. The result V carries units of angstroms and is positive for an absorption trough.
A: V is -0.4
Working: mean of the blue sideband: 63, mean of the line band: 64.9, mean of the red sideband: 65.3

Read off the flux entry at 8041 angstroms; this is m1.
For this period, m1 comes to 67.08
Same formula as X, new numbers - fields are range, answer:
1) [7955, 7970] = 65.1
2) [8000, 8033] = 65.9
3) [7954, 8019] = 65.4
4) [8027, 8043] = 67.1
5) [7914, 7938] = 62.8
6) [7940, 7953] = 62.7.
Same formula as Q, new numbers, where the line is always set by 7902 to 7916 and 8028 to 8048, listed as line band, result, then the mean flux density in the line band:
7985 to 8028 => 0.2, 65.5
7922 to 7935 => -0.1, 63.3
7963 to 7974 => -0.3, 66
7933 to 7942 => 0.0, 63.3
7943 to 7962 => 0.2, 63.3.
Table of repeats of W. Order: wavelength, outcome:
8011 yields 65.5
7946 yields 62.37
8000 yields 64.07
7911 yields 62.01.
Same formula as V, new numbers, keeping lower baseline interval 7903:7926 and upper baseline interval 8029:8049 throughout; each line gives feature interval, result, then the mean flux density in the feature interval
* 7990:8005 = 0.1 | 65.1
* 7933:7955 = 0.1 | 63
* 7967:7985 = -0.3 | 65.6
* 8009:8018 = 0.0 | 66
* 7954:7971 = -0.3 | 65.1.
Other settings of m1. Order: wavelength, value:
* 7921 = 62.03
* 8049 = 66.35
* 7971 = 65.79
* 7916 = 61.48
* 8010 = 65.73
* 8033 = 67.59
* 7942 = 63.08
